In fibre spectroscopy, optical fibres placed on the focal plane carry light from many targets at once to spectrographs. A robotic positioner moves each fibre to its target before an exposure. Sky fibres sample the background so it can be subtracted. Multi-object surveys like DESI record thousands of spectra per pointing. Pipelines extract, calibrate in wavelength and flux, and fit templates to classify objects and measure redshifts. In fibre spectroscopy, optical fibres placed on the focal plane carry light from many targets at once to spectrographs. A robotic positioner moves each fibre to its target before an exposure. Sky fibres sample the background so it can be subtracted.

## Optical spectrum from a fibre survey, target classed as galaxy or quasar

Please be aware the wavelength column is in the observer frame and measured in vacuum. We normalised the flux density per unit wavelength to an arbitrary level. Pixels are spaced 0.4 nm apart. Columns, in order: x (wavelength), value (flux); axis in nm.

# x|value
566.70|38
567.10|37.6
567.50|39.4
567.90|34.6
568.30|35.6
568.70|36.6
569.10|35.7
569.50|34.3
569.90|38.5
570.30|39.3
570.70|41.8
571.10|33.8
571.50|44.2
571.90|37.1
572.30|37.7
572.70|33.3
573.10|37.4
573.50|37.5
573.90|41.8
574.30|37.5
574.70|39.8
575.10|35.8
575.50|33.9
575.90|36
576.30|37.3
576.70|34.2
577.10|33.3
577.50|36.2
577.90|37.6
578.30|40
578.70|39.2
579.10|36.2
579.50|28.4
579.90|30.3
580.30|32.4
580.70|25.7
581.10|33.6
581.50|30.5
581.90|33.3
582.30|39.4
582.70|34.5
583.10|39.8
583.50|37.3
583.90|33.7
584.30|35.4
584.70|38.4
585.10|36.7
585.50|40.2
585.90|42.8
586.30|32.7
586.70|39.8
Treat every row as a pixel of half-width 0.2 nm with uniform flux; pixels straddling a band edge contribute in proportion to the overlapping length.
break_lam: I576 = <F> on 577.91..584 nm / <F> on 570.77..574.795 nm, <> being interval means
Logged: 0.90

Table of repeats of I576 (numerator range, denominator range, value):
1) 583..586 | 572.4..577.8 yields 1.04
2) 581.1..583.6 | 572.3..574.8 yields 0.94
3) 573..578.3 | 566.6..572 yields 0.98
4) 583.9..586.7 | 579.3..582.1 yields 1.23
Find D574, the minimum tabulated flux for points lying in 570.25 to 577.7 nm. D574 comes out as 33.3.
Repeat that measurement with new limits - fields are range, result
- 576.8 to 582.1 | 25.7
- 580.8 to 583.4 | 30.5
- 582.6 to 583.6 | 34.5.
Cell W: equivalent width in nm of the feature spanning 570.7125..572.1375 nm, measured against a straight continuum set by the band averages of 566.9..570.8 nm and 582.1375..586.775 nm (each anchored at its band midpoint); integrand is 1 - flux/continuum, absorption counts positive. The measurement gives -0.06 nm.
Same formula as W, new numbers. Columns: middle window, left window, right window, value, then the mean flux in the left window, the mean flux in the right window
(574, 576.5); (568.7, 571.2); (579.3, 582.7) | -0.16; 37.3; 31.9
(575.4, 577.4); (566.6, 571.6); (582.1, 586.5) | 0.13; 37.5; 37.4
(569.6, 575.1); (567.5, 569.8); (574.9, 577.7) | -0.42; 35.8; 35.2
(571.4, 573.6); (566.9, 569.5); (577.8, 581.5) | -0.14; 36.4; 33.4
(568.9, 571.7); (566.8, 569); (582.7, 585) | -0.11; 36.8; 36.7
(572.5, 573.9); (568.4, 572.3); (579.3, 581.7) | -0.05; 37.9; 30.2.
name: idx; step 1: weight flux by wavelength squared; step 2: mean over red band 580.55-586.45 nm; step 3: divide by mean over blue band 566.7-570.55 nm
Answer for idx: 1.02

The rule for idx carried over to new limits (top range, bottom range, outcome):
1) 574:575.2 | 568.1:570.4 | 1.06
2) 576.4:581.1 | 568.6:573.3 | 0.93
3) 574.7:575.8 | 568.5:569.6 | 1.03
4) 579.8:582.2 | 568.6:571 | 0.87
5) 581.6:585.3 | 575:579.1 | 1.02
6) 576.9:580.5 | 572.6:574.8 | 0.93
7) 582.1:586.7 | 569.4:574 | 1.03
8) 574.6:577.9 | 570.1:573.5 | 0.96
